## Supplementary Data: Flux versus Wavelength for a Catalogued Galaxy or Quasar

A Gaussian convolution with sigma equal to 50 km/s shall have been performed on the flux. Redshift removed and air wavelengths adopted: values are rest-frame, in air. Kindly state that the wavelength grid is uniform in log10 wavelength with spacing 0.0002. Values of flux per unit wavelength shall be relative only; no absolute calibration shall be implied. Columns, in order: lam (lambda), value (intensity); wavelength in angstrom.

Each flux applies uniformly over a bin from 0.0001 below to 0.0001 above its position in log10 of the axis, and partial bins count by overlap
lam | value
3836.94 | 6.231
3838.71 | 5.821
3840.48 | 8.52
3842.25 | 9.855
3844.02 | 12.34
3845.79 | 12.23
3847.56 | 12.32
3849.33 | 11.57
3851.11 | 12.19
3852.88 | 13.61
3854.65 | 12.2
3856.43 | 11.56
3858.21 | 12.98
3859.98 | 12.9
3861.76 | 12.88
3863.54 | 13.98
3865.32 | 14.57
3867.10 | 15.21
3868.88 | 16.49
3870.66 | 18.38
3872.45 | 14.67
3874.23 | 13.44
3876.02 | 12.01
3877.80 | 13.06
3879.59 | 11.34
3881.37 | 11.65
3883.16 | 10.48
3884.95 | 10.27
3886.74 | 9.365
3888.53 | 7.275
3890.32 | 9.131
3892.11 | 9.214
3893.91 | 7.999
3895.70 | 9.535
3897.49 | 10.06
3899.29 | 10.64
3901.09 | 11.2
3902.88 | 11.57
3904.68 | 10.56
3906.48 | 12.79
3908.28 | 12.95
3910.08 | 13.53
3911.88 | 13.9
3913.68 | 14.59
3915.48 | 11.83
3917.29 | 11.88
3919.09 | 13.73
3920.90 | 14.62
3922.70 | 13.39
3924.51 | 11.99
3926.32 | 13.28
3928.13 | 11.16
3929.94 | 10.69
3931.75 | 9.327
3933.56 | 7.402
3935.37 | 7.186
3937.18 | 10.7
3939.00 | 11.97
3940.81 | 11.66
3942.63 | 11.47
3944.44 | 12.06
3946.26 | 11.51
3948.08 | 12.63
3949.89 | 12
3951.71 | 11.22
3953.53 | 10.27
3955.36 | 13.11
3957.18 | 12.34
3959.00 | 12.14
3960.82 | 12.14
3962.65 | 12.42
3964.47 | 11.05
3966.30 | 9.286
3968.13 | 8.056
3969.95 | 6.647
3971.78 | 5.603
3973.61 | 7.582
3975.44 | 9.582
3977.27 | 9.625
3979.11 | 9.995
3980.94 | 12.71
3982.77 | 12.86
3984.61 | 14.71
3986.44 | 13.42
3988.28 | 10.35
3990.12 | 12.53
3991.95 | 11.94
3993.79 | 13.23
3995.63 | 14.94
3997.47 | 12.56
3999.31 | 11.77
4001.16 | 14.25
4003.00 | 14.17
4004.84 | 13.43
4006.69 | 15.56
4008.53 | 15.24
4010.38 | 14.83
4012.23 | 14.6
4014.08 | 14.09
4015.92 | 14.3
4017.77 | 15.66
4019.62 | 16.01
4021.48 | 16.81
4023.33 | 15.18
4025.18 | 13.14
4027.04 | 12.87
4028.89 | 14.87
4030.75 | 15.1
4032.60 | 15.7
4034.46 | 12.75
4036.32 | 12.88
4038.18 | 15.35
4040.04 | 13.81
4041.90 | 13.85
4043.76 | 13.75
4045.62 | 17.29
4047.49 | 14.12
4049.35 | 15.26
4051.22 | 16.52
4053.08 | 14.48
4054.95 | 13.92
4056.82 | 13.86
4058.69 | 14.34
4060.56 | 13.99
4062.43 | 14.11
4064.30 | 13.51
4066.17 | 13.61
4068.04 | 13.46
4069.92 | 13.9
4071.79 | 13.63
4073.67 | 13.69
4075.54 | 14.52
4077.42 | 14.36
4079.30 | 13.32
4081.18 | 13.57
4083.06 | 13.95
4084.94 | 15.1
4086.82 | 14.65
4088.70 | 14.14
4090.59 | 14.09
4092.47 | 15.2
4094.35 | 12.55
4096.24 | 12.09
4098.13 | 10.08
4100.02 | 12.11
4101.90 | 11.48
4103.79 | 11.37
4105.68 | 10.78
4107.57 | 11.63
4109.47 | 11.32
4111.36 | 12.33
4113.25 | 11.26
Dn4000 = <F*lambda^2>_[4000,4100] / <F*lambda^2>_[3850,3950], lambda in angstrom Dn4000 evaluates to 1.29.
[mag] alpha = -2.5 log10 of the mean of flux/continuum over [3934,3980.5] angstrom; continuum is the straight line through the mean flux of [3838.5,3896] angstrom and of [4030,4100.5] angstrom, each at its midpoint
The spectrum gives 0.22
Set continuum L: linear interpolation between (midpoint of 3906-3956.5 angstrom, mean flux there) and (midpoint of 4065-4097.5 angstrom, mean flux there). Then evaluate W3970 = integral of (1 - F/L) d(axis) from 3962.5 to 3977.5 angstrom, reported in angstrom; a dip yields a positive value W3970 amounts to 4.5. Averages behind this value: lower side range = 11.9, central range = 8.66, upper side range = 13.8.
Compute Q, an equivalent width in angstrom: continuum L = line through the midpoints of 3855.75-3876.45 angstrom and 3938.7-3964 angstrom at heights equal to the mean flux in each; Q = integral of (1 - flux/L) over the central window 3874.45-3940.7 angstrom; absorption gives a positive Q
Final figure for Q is 9.3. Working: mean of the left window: 14.2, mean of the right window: 11.9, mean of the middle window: 11.2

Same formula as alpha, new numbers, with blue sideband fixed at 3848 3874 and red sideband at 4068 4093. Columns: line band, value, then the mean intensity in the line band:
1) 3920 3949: 0.22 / 11.3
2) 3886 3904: 0.39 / 9.61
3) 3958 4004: 0.22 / 11.4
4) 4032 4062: -0.03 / 14.5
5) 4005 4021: -0.07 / 15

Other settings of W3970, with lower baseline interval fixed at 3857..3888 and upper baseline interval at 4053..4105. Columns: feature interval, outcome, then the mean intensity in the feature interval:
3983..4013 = -0.5 angstrom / 13.6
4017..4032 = -1.8 angstrom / 15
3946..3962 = 1.6 angstrom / 12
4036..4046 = -0.7 angstrom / 14.4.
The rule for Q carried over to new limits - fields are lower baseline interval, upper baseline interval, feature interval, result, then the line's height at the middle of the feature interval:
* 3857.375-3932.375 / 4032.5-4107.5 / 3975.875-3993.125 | 1.3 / 13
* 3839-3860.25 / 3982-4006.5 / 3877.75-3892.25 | 2.3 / 12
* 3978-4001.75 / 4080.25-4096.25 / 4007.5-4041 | -3.8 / 13.1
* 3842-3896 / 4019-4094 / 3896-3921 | 0.7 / 12.6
